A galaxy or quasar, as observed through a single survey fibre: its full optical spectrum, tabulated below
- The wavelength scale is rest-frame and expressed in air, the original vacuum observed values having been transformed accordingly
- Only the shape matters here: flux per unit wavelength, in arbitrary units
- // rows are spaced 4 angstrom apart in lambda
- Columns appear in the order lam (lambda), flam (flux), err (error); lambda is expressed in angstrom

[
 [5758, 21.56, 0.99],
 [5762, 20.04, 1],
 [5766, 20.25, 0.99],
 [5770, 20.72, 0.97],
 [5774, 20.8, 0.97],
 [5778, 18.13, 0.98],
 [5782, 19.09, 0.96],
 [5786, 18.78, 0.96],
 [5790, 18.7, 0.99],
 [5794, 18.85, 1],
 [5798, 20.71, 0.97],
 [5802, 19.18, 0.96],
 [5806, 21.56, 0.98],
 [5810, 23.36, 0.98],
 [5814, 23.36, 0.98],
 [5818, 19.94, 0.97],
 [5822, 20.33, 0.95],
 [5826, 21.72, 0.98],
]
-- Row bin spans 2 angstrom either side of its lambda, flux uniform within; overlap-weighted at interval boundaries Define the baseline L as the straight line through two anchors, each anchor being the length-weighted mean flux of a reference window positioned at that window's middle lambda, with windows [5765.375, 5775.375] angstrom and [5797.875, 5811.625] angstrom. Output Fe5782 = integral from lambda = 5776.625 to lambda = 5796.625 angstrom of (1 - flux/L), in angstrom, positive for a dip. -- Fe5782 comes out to 2.0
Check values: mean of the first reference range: 20.6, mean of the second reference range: 21.2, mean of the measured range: 18.8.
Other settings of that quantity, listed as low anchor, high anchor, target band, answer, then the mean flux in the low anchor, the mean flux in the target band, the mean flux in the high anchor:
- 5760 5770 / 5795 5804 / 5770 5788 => 0.64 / 20.3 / 19.4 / 19.8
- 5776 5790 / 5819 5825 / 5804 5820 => -1.63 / 18.7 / 22.1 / 20.5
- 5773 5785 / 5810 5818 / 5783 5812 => 1.14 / 19.2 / 20.1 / 22.5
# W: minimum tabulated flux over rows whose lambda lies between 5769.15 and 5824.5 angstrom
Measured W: 18.13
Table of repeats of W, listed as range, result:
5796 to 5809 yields 19.18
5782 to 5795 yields 18.7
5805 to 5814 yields 21.56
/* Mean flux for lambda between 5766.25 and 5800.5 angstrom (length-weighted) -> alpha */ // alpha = 19.5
